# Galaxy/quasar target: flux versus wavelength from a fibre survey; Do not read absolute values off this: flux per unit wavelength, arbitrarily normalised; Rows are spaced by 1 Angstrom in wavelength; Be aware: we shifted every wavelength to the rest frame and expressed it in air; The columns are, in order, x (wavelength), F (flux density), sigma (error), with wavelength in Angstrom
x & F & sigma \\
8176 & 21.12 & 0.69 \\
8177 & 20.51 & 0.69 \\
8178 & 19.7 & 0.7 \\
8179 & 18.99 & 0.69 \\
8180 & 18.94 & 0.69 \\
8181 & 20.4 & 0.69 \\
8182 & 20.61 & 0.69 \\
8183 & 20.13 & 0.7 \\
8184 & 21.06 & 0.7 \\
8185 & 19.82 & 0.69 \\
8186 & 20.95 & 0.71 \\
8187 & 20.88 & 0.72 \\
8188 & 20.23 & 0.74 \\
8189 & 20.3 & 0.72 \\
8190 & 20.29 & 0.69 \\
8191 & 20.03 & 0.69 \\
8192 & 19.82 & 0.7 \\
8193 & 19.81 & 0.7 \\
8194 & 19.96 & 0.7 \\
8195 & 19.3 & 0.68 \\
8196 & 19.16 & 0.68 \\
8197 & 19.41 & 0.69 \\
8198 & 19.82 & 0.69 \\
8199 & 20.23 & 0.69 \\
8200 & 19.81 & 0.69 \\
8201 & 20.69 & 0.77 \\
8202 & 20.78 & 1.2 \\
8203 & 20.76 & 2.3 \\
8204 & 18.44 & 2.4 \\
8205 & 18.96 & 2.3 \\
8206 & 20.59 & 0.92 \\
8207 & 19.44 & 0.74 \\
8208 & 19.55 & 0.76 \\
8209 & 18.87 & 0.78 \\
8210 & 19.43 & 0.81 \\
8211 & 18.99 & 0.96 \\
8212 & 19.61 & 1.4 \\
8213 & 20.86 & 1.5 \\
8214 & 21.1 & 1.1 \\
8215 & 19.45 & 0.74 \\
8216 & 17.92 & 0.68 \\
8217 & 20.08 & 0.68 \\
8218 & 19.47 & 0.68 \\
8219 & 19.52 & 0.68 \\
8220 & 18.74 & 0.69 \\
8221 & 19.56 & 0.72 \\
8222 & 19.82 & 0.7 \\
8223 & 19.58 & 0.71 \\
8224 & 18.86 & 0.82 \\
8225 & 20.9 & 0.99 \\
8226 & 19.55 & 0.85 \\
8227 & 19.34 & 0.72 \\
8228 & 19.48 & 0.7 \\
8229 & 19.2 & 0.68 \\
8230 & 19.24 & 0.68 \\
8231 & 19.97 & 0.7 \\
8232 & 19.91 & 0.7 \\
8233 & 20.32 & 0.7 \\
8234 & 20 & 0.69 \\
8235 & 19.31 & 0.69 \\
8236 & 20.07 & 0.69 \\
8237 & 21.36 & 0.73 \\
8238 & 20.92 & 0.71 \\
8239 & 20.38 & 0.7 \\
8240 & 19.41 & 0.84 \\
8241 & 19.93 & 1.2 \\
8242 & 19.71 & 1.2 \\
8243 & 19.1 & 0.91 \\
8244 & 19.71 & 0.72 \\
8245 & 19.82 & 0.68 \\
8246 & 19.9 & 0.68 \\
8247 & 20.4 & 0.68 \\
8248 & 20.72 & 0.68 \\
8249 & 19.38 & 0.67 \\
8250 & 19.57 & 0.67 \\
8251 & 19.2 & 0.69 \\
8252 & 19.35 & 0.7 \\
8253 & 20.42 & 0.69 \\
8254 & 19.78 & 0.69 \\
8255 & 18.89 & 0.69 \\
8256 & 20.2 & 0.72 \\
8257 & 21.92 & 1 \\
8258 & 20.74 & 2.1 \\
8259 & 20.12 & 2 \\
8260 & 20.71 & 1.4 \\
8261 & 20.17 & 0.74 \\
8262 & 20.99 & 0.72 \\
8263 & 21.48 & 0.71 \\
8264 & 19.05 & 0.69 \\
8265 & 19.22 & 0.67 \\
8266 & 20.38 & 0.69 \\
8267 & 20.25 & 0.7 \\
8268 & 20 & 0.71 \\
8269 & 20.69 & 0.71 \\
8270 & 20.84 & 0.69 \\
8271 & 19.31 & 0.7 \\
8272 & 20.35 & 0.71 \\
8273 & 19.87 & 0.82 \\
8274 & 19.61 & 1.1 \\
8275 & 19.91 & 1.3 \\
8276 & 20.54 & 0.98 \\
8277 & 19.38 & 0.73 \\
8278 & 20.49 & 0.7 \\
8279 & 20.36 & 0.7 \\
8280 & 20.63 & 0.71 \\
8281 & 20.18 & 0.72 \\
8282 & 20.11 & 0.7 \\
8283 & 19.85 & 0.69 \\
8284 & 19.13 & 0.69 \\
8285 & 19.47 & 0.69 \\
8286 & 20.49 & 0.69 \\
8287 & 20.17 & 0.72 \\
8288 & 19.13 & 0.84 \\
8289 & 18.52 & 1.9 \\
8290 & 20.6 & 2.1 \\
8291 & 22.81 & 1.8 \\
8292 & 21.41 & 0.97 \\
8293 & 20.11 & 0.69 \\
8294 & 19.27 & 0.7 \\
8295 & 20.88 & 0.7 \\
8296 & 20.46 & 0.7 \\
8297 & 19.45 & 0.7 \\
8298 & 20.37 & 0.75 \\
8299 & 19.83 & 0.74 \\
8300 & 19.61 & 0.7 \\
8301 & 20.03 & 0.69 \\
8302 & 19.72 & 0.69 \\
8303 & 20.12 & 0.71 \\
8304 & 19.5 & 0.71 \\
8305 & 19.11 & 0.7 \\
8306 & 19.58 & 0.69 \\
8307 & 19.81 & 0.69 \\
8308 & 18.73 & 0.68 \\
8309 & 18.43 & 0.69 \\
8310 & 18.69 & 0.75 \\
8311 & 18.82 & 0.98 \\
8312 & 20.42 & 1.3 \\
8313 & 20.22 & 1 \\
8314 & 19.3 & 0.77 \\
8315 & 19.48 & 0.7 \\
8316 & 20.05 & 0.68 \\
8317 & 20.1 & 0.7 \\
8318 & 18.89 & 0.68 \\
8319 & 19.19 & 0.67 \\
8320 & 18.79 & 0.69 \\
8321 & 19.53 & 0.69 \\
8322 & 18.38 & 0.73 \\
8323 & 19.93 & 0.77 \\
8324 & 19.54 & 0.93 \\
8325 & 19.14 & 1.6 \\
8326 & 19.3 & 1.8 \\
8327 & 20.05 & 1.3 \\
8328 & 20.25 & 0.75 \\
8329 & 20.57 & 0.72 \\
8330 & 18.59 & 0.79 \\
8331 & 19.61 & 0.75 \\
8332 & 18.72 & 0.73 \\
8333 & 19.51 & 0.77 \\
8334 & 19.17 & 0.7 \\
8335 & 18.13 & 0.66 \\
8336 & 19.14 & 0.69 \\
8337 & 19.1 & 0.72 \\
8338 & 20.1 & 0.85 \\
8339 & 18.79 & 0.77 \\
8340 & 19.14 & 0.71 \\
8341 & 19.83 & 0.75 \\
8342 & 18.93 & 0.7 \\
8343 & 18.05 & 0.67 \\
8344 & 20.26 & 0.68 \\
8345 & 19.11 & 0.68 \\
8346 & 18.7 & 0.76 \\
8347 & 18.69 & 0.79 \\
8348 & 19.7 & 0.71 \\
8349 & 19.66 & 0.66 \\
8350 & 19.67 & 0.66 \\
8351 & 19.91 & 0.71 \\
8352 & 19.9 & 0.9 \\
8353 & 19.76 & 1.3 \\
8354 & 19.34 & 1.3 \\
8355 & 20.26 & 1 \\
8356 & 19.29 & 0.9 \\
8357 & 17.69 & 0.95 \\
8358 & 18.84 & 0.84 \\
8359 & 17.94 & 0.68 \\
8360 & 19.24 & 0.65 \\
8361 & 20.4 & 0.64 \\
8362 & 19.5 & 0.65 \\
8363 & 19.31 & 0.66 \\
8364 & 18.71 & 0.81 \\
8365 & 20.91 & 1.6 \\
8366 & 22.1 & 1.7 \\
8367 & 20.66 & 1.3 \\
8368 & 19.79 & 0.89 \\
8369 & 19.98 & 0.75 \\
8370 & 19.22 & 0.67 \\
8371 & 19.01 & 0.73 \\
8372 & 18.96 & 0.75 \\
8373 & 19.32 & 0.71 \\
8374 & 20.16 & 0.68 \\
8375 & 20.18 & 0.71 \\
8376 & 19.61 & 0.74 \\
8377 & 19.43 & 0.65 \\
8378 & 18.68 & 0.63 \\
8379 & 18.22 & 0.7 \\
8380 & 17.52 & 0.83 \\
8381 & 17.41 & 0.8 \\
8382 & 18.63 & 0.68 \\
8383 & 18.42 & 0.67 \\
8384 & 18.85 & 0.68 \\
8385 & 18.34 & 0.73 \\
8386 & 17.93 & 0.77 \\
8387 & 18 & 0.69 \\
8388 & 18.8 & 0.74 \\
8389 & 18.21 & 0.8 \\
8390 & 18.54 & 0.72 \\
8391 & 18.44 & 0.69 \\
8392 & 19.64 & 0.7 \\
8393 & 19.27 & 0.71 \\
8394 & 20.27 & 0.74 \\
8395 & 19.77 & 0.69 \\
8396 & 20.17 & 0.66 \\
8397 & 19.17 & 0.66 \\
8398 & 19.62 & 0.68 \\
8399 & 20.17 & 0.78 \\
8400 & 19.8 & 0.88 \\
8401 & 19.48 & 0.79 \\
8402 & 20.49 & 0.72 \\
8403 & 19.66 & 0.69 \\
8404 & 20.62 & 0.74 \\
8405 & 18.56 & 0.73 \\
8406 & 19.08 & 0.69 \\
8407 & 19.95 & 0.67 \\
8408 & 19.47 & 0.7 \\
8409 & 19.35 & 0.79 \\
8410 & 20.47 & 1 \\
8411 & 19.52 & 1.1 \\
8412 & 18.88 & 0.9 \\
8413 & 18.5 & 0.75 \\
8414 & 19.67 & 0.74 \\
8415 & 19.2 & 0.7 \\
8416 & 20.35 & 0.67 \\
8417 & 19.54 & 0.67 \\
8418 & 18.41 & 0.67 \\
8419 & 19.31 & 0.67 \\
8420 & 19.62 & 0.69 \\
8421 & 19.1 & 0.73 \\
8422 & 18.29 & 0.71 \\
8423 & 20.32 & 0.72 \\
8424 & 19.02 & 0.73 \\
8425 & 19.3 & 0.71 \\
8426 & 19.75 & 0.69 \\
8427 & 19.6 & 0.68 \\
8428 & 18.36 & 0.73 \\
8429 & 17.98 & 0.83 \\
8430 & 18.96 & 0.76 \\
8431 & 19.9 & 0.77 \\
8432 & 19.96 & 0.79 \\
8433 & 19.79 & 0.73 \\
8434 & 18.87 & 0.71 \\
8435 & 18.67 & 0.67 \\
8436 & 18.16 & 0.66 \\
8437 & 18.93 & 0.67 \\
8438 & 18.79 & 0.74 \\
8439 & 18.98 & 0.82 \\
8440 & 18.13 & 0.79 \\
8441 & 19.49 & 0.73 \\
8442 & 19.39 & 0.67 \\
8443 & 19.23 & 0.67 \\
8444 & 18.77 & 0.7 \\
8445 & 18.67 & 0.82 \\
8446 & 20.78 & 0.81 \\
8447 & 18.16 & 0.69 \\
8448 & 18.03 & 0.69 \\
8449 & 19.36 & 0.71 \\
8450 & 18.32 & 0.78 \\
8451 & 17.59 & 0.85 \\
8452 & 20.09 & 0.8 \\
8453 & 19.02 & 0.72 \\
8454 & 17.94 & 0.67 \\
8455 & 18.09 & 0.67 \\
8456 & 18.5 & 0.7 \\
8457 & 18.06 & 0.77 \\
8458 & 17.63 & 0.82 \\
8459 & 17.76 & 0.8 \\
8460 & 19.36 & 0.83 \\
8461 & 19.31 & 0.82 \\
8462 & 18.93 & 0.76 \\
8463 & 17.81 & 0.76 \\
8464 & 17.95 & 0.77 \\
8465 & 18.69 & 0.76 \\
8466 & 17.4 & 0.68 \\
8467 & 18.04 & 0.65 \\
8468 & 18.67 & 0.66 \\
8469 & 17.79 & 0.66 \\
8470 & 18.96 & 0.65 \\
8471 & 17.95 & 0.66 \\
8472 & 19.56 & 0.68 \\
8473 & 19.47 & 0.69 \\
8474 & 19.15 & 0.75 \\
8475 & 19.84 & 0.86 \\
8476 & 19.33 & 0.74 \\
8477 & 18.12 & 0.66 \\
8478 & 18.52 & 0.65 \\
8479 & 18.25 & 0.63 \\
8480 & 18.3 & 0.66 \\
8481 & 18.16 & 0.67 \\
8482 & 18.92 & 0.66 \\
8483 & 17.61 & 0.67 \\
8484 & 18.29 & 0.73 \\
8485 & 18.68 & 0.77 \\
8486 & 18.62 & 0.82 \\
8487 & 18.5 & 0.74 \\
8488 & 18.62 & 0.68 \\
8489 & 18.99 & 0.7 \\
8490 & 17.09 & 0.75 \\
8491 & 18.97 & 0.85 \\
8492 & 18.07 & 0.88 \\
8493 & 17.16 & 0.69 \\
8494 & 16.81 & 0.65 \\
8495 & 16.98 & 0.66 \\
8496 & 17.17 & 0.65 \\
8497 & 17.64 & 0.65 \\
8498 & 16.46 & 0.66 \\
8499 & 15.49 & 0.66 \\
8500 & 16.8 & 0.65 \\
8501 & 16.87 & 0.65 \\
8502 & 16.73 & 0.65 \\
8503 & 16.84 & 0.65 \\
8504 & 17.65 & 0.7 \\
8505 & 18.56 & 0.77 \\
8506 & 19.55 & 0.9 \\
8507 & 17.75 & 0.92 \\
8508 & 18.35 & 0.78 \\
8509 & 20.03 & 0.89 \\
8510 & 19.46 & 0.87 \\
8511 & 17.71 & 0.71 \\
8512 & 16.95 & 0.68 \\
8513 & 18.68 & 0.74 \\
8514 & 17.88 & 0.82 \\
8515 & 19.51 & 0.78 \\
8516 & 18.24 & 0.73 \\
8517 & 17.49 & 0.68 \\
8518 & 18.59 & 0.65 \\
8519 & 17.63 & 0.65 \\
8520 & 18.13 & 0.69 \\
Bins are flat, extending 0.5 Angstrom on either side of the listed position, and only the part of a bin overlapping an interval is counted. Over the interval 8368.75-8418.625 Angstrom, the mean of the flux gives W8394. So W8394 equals 19.2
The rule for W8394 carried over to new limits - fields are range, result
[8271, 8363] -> 19.6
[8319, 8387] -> 19.3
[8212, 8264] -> 19.9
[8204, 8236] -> 19.6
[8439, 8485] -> 18.6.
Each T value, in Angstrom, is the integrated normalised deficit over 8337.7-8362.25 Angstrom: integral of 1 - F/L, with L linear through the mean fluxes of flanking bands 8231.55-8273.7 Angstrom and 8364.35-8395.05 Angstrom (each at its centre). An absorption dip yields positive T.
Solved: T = 0.10 Angstrom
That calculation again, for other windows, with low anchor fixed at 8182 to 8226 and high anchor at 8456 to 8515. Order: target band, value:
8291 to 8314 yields -0.7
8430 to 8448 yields -0.6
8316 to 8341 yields -0.3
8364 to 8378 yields -0.7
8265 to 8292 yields -1.0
